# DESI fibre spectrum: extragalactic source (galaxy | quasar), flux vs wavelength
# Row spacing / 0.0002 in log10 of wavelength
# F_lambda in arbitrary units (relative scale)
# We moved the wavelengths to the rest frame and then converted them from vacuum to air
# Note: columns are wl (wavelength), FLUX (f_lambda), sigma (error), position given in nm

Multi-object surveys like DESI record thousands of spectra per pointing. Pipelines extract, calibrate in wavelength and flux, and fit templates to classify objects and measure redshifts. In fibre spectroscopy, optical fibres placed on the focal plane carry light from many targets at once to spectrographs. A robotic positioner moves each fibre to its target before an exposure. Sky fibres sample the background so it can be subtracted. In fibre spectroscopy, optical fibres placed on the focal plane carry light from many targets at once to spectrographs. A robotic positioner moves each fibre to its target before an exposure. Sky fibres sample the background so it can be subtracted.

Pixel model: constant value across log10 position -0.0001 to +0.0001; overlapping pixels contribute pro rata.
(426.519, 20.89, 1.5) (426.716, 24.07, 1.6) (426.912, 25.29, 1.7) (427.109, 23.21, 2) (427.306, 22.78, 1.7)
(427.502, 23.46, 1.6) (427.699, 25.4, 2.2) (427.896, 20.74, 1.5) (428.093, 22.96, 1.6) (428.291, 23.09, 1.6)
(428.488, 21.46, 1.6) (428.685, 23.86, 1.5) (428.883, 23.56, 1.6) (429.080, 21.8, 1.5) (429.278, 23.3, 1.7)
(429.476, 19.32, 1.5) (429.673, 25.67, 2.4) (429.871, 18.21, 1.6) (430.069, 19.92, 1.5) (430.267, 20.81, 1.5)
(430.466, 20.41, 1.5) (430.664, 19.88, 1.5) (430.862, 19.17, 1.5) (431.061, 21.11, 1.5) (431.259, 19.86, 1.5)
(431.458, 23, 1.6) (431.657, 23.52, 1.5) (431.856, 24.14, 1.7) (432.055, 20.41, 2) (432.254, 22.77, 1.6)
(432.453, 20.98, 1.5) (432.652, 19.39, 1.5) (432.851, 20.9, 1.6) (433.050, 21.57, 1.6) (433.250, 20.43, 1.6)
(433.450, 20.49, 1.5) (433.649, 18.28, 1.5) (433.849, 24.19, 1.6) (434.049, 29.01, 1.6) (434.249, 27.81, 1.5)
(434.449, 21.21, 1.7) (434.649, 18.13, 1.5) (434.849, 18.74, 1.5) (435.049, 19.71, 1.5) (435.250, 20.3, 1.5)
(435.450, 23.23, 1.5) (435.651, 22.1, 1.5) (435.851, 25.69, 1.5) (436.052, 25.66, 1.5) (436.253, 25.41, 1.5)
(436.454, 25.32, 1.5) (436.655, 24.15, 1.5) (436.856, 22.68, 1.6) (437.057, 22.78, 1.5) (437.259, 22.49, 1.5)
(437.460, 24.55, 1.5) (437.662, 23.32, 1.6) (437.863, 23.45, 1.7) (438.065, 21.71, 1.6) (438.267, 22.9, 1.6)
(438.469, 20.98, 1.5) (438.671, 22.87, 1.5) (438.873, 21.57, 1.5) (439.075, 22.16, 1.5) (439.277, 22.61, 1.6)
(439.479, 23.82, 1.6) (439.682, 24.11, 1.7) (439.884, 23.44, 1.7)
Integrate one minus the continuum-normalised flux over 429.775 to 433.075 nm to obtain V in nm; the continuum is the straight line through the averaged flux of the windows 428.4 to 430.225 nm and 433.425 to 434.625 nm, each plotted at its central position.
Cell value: 0.24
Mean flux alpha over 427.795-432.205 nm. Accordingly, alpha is 21.7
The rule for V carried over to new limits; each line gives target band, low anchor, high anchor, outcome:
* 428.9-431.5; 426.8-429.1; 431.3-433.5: 0.16 nm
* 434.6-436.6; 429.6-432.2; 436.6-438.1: 0.01 nm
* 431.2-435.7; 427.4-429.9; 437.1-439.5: 0.18 nm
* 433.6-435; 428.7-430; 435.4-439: 0.02 nm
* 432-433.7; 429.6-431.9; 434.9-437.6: 0.10 nm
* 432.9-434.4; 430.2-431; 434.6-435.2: -0.28 nm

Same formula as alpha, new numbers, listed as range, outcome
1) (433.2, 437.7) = 22.9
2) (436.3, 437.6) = 23.7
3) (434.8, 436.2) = 22.4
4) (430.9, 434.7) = 22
